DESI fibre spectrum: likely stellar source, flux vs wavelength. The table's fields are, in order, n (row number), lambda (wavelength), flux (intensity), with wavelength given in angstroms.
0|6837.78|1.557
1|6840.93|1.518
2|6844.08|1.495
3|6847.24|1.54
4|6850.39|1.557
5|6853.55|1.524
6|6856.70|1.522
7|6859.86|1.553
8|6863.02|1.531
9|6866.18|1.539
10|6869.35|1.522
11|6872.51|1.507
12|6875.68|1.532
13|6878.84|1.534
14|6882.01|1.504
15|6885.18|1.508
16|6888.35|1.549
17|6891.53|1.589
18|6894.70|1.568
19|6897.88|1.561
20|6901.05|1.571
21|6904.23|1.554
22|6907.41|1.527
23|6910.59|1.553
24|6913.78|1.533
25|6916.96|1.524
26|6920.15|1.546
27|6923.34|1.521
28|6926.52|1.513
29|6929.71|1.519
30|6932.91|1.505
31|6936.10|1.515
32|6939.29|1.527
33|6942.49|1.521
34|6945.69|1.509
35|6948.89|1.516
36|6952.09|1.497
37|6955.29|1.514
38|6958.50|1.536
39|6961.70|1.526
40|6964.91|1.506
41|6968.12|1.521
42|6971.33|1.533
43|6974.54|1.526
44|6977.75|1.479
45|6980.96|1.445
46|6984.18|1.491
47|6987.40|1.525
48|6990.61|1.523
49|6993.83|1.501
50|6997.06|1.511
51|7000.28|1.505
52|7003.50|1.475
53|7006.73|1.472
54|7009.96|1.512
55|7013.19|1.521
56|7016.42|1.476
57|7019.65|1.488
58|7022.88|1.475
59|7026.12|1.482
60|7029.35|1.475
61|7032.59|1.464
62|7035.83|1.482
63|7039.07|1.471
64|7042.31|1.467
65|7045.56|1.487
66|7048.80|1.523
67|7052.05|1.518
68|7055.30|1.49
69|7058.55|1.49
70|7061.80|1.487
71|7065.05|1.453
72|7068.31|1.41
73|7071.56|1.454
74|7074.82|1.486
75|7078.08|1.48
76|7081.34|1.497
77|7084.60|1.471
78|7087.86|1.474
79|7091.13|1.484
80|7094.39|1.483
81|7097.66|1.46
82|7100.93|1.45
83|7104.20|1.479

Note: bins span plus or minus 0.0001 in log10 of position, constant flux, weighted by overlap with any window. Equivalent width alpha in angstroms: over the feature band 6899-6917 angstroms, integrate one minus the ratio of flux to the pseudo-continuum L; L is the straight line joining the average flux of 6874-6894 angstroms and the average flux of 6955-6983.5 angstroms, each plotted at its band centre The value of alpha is -0.2 angstroms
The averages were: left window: 1.54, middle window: 1.55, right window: 1.51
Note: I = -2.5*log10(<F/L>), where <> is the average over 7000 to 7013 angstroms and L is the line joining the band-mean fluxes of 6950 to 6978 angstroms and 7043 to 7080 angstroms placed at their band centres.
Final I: 0.01 mag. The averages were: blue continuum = 1.52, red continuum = 1.48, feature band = 1.49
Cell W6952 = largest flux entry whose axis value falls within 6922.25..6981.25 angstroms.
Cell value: 1.536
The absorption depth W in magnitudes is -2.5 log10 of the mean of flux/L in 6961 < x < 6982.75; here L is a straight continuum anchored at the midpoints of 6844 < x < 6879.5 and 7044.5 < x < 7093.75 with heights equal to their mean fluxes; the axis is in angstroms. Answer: 0.00 mag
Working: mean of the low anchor 1.53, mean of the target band 1.5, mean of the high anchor 1.48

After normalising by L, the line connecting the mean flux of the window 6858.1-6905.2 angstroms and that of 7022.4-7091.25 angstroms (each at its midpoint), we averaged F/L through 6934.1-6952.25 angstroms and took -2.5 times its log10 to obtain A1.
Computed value 0.00 mag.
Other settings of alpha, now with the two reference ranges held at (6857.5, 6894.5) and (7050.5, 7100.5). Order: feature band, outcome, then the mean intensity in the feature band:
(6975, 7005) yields 0.09 angstroms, 1.5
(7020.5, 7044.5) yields 0.22 angstroms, 1.47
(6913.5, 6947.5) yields -0.06 angstroms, 1.52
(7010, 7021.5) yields -0.03 angstroms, 1.5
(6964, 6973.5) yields -0.09 angstroms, 1.52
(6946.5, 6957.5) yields 0.01 angstroms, 1.51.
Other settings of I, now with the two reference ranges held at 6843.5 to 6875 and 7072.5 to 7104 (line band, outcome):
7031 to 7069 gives 0.00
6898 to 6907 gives -0.03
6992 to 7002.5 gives 0.00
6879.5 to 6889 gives 0.00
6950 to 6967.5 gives -0.01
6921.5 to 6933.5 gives 0.00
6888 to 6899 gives -0.03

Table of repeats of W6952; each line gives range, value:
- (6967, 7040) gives 1.533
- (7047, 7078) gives 1.523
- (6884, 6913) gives 1.589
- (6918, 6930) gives 1.546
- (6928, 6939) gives 1.519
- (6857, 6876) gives 1.553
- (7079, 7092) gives 1.497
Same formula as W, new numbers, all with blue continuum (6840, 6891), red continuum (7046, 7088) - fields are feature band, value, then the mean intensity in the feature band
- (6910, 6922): -0.014 mag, 1.54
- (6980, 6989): 0.008 mag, 1.49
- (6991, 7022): -0.001 mag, 1.5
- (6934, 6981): -0.005 mag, 1.51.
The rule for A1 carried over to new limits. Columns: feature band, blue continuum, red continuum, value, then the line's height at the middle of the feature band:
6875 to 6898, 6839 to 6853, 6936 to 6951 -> -0.014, 1.52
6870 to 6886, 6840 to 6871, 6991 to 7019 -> 0.005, 1.53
